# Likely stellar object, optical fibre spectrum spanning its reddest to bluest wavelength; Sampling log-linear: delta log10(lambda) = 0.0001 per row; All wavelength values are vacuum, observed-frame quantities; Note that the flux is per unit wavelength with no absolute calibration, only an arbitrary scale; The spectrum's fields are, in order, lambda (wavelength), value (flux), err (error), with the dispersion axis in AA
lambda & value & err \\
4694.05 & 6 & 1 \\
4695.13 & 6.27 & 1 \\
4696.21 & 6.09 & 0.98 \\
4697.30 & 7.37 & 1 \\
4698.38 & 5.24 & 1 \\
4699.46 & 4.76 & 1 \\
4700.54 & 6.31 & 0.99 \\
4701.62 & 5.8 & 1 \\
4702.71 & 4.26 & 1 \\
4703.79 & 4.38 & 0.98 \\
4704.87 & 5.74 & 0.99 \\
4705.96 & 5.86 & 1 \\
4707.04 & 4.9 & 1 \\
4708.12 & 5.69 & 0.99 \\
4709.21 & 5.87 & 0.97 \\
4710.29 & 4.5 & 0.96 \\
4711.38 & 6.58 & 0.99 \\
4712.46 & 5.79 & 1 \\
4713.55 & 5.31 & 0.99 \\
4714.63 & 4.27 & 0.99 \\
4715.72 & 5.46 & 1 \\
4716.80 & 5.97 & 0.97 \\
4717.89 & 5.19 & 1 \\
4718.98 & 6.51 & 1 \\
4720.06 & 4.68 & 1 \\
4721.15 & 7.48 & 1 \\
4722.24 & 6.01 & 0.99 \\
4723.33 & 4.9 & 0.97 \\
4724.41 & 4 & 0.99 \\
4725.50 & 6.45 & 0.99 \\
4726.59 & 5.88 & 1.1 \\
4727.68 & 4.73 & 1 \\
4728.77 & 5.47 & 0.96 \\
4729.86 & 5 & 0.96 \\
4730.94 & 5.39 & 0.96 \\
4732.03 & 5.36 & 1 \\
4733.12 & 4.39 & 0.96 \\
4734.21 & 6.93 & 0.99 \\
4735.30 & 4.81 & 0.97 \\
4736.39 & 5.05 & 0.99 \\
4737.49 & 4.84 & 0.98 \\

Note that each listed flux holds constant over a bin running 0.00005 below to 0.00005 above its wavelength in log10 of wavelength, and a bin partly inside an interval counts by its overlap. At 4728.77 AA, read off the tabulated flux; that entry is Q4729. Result 5.47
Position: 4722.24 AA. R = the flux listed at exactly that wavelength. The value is 6.01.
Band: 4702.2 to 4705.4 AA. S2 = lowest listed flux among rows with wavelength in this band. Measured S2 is 4.26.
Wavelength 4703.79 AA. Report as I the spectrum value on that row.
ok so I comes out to 4.38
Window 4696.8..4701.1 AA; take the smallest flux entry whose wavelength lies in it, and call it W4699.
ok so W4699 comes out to 4.76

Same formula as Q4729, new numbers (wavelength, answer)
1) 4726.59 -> 5.88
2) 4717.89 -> 5.19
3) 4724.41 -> 4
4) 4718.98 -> 6.51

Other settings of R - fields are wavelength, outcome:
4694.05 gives 6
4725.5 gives 6.45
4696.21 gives 6.09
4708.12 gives 5.69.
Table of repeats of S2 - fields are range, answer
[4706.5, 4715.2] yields 4.27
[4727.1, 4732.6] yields 4.73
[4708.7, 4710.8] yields 4.5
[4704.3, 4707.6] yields 4.9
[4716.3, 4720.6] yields 4.68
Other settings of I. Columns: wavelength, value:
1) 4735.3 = 4.81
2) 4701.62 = 5.8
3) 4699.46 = 4.76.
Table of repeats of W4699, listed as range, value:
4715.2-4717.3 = 5.46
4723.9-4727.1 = 4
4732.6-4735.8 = 4.39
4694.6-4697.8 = 6.09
